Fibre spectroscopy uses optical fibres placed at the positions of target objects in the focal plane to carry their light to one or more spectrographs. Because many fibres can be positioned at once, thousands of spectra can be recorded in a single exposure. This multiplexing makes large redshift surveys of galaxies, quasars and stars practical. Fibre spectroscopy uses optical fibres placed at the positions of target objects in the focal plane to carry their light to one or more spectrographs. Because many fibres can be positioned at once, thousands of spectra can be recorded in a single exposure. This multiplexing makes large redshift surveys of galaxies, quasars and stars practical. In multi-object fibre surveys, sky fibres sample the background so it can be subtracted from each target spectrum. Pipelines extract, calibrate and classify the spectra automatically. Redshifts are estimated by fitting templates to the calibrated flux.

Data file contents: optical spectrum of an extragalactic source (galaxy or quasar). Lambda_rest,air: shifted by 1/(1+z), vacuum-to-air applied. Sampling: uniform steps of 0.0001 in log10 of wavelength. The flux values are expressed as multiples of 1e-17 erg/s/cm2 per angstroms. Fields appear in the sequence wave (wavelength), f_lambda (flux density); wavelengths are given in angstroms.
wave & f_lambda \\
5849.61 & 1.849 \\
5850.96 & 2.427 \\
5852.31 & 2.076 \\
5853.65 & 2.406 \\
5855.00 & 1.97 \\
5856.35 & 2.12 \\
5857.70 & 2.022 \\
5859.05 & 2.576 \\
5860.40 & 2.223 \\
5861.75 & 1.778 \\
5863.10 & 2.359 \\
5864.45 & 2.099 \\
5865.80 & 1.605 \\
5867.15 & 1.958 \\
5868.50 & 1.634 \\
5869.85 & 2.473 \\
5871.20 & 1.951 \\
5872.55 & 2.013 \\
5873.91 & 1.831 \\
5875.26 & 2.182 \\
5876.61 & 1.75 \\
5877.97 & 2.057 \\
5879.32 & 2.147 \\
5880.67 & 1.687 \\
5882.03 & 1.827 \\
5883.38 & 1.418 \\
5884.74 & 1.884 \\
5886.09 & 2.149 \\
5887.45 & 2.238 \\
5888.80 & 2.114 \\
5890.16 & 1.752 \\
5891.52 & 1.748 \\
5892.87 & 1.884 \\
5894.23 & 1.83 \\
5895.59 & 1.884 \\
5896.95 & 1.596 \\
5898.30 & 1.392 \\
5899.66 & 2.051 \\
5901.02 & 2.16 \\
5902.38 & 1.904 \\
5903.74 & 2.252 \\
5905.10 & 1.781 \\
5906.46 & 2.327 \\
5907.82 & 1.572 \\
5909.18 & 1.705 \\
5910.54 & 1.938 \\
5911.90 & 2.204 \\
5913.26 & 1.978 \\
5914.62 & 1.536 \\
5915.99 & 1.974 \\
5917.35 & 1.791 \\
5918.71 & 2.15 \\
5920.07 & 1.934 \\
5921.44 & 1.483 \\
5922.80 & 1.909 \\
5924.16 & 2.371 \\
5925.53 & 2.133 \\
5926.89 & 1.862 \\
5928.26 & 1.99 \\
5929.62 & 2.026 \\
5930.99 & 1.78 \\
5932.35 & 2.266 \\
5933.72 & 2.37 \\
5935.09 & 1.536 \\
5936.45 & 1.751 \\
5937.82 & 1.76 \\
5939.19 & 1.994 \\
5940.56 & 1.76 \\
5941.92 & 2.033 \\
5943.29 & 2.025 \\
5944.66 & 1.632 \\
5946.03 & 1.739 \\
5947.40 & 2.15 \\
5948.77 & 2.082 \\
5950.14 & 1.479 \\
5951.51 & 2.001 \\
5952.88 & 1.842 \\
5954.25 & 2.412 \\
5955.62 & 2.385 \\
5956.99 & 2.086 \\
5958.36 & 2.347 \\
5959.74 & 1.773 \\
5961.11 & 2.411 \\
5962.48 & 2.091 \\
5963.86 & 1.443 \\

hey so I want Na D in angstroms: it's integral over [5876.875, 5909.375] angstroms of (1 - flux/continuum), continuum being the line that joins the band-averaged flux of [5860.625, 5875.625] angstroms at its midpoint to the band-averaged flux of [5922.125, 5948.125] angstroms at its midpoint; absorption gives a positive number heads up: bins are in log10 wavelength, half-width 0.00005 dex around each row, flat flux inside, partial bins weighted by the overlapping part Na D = 1.42 angstroms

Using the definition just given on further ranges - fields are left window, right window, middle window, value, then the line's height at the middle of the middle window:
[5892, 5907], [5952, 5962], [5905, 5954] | 3.0 angstroms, 2.05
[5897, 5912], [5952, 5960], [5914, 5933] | 0.6 angstroms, 2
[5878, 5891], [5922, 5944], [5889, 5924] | 1.1 angstroms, 1.94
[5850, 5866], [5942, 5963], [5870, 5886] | 1.6 angstroms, 2.12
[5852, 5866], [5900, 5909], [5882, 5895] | 0.9 angstroms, 2.04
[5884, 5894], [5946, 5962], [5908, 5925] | 0.8 angstroms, 2.01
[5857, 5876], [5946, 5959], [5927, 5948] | 1.5 angstroms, 2.06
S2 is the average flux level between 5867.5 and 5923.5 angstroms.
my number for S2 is 1.91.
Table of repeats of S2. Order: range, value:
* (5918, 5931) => 1.97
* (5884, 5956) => 1.93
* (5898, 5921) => 1.92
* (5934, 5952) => 1.85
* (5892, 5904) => 1.87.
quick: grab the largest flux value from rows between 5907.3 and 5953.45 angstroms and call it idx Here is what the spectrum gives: 2.371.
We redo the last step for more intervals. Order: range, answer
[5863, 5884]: 2.473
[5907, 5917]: 2.204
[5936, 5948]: 2.15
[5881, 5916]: 2.327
